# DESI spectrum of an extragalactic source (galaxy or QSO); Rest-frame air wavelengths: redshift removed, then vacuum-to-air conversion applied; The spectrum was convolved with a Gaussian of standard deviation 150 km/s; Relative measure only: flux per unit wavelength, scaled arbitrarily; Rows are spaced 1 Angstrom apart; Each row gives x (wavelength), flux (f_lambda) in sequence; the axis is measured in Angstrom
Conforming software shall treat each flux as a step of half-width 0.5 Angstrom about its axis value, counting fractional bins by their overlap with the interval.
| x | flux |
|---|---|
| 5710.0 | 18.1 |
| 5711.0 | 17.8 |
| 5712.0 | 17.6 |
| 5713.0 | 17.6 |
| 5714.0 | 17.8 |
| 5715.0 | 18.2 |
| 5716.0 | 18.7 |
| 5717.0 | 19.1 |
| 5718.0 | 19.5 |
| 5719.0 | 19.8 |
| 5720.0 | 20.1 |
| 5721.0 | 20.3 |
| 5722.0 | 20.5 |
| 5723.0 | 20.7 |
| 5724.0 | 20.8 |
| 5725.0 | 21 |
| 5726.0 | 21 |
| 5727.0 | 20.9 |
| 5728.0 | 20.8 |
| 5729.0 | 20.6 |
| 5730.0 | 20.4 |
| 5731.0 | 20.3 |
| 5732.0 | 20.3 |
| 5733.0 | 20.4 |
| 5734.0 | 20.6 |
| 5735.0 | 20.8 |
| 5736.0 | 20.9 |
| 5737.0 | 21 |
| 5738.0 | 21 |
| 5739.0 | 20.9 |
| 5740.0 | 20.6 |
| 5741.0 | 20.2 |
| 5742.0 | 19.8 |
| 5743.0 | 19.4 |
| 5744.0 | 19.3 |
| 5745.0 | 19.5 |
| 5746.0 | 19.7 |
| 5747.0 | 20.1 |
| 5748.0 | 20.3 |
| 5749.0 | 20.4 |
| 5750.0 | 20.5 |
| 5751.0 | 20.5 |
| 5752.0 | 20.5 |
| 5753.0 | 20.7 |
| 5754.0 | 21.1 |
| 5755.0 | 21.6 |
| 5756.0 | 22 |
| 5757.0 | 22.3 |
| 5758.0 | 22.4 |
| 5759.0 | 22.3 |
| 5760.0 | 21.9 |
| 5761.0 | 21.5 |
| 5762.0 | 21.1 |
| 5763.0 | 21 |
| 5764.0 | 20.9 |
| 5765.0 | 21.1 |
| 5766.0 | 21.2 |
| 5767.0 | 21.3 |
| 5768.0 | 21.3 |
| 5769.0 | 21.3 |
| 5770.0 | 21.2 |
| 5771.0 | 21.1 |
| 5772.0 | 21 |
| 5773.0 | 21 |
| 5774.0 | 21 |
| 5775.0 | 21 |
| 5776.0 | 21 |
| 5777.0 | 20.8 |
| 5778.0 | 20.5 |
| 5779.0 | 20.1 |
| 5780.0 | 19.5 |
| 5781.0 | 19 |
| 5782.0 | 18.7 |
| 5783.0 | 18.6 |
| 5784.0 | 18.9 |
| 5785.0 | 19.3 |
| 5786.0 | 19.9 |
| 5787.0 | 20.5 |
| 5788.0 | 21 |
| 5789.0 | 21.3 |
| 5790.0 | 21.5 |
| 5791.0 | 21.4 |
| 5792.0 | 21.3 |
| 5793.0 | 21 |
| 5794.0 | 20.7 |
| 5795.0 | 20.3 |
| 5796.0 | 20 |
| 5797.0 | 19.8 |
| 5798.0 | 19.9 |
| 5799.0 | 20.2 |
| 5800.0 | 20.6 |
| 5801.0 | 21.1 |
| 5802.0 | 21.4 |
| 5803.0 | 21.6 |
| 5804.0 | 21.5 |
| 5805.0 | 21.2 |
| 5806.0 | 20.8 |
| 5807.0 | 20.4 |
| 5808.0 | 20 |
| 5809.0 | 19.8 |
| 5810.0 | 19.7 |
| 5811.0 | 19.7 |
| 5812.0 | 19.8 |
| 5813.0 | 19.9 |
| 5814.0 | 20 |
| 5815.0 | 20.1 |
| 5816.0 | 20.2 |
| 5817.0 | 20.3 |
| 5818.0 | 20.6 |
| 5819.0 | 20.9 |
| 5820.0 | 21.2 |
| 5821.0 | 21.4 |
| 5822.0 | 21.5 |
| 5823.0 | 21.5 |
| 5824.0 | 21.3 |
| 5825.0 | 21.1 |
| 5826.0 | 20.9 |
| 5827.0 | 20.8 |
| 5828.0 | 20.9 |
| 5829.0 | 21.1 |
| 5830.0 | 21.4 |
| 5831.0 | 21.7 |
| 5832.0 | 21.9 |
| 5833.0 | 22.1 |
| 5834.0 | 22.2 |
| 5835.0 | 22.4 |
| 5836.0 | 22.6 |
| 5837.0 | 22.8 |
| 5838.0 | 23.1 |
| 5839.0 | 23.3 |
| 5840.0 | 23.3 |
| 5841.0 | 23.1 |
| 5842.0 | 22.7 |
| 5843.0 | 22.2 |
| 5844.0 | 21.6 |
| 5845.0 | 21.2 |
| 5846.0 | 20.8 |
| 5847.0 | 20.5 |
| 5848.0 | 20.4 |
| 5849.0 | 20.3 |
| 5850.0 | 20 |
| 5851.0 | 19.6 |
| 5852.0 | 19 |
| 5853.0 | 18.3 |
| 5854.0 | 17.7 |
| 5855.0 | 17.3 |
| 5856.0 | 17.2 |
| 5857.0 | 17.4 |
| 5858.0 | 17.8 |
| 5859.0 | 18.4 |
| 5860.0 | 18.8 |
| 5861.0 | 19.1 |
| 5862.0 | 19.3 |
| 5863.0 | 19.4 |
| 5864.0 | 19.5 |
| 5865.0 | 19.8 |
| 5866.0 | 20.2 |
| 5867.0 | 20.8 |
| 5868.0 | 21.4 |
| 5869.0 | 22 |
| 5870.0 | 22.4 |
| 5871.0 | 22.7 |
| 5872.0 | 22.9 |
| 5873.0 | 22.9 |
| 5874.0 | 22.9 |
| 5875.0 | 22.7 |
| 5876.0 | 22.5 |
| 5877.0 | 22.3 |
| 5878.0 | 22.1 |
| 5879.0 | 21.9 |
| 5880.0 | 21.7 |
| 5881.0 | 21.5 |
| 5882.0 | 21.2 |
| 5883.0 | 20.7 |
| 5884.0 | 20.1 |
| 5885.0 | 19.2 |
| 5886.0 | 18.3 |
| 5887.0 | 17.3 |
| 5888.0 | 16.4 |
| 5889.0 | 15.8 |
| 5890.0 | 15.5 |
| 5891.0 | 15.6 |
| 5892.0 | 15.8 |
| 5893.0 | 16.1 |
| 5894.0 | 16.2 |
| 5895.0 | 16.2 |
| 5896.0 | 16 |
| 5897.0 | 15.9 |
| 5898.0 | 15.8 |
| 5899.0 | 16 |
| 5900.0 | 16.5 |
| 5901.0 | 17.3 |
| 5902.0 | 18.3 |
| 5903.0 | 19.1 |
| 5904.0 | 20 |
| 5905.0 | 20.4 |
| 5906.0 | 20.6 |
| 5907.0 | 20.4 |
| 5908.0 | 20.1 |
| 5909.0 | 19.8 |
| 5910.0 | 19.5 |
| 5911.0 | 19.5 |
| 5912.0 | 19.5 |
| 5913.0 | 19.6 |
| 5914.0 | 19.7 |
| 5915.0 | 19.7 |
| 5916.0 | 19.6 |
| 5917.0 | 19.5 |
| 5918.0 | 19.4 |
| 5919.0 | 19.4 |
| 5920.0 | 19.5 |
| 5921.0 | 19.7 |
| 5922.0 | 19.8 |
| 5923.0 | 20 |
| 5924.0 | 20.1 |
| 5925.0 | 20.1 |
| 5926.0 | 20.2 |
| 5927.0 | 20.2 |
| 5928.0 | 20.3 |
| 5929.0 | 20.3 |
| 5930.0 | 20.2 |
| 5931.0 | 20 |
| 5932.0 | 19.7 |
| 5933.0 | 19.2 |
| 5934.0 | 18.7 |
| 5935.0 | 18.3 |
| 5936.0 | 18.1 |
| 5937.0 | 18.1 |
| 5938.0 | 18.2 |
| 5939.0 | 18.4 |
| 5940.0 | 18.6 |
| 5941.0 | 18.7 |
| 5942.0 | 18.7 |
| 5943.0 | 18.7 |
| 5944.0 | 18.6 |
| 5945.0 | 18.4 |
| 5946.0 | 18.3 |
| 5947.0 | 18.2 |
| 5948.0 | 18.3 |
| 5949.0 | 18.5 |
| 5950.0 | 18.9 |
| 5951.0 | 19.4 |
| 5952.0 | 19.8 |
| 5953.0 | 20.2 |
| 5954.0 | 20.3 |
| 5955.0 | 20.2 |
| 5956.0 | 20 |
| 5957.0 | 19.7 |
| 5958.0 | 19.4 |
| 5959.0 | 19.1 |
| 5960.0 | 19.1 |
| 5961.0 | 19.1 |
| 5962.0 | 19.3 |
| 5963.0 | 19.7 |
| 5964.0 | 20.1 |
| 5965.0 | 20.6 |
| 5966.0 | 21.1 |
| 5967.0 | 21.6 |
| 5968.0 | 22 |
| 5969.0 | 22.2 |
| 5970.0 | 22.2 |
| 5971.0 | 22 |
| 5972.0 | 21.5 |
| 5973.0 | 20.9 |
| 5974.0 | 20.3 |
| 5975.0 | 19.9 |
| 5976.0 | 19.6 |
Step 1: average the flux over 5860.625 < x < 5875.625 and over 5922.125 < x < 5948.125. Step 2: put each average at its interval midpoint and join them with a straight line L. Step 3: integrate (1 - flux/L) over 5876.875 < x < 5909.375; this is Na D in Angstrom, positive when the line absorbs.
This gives 3.2 Angstrom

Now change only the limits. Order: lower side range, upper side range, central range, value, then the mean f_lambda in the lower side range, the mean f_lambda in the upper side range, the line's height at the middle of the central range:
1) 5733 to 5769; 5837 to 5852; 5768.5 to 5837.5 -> 1.6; 20.8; 21.5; 21.2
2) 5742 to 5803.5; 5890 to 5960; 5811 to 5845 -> -2.5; 20.7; 18.9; 20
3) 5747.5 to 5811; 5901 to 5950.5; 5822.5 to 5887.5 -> -2.8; 20.7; 19.3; 20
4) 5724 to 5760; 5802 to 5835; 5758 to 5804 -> 0.2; 20.7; 20.9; 20.8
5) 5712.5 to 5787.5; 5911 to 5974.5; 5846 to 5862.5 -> 0.9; 20.4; 19.7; 20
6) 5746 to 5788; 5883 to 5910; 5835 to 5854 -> -2.4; 20.7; 17.7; 18.9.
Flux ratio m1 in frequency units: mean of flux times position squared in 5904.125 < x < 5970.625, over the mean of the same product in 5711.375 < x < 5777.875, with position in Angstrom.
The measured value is 1.02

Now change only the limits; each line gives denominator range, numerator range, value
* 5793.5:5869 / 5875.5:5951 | 0.95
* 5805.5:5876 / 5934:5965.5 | 0.95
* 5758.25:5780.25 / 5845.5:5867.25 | 0.94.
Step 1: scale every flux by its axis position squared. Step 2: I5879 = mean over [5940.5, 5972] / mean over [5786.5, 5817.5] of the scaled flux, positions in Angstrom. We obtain 1.0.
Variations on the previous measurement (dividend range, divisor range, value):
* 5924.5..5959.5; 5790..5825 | 0.97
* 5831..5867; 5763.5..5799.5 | 1.02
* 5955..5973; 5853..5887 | 1.04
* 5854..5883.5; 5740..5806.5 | 1.03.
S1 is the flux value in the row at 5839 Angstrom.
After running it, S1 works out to 23.3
